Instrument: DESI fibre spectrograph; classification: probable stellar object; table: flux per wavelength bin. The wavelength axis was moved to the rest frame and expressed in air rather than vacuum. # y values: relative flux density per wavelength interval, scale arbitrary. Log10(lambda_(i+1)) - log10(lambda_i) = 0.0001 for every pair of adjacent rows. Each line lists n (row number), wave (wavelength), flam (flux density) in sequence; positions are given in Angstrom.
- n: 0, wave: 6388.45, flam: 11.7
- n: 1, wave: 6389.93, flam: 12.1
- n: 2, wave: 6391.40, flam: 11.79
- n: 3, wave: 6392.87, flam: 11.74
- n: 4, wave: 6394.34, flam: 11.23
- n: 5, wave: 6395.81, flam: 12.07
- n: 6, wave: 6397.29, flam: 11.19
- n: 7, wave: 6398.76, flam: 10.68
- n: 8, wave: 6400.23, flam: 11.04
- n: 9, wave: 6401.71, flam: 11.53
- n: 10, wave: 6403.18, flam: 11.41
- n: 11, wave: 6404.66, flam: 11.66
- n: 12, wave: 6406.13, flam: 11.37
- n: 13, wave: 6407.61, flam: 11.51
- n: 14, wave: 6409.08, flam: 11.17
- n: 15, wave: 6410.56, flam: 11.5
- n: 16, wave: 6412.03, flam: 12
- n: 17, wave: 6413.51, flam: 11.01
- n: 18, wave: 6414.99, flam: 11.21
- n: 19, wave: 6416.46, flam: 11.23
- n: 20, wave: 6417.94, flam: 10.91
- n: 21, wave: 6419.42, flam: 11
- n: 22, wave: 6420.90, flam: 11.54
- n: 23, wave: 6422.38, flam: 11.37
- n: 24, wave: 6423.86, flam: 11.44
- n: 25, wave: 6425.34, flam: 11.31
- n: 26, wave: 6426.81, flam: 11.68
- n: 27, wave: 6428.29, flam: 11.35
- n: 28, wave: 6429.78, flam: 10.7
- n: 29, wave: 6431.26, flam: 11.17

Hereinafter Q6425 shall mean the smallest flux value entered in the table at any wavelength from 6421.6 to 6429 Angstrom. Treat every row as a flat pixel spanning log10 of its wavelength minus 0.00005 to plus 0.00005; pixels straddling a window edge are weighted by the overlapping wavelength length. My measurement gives 11.31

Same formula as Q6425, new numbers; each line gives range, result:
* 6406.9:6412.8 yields 11.17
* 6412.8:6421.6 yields 10.91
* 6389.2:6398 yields 11.19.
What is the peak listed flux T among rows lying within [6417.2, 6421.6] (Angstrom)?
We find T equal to 11.54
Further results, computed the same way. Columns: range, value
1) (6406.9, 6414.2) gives 12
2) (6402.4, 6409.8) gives 11.66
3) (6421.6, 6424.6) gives 11.44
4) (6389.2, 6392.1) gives 12.1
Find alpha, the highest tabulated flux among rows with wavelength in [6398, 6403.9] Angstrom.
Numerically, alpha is 11.53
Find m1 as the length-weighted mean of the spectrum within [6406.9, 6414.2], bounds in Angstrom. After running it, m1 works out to 11.4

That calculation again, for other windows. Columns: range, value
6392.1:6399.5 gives 11.4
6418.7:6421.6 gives 11.3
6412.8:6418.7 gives 11.1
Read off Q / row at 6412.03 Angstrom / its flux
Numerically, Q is 12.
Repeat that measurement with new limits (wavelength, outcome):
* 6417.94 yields 10.91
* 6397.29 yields 11.19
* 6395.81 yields 12.07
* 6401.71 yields 11.53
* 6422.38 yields 11.37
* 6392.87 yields 11.74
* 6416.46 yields 11.23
